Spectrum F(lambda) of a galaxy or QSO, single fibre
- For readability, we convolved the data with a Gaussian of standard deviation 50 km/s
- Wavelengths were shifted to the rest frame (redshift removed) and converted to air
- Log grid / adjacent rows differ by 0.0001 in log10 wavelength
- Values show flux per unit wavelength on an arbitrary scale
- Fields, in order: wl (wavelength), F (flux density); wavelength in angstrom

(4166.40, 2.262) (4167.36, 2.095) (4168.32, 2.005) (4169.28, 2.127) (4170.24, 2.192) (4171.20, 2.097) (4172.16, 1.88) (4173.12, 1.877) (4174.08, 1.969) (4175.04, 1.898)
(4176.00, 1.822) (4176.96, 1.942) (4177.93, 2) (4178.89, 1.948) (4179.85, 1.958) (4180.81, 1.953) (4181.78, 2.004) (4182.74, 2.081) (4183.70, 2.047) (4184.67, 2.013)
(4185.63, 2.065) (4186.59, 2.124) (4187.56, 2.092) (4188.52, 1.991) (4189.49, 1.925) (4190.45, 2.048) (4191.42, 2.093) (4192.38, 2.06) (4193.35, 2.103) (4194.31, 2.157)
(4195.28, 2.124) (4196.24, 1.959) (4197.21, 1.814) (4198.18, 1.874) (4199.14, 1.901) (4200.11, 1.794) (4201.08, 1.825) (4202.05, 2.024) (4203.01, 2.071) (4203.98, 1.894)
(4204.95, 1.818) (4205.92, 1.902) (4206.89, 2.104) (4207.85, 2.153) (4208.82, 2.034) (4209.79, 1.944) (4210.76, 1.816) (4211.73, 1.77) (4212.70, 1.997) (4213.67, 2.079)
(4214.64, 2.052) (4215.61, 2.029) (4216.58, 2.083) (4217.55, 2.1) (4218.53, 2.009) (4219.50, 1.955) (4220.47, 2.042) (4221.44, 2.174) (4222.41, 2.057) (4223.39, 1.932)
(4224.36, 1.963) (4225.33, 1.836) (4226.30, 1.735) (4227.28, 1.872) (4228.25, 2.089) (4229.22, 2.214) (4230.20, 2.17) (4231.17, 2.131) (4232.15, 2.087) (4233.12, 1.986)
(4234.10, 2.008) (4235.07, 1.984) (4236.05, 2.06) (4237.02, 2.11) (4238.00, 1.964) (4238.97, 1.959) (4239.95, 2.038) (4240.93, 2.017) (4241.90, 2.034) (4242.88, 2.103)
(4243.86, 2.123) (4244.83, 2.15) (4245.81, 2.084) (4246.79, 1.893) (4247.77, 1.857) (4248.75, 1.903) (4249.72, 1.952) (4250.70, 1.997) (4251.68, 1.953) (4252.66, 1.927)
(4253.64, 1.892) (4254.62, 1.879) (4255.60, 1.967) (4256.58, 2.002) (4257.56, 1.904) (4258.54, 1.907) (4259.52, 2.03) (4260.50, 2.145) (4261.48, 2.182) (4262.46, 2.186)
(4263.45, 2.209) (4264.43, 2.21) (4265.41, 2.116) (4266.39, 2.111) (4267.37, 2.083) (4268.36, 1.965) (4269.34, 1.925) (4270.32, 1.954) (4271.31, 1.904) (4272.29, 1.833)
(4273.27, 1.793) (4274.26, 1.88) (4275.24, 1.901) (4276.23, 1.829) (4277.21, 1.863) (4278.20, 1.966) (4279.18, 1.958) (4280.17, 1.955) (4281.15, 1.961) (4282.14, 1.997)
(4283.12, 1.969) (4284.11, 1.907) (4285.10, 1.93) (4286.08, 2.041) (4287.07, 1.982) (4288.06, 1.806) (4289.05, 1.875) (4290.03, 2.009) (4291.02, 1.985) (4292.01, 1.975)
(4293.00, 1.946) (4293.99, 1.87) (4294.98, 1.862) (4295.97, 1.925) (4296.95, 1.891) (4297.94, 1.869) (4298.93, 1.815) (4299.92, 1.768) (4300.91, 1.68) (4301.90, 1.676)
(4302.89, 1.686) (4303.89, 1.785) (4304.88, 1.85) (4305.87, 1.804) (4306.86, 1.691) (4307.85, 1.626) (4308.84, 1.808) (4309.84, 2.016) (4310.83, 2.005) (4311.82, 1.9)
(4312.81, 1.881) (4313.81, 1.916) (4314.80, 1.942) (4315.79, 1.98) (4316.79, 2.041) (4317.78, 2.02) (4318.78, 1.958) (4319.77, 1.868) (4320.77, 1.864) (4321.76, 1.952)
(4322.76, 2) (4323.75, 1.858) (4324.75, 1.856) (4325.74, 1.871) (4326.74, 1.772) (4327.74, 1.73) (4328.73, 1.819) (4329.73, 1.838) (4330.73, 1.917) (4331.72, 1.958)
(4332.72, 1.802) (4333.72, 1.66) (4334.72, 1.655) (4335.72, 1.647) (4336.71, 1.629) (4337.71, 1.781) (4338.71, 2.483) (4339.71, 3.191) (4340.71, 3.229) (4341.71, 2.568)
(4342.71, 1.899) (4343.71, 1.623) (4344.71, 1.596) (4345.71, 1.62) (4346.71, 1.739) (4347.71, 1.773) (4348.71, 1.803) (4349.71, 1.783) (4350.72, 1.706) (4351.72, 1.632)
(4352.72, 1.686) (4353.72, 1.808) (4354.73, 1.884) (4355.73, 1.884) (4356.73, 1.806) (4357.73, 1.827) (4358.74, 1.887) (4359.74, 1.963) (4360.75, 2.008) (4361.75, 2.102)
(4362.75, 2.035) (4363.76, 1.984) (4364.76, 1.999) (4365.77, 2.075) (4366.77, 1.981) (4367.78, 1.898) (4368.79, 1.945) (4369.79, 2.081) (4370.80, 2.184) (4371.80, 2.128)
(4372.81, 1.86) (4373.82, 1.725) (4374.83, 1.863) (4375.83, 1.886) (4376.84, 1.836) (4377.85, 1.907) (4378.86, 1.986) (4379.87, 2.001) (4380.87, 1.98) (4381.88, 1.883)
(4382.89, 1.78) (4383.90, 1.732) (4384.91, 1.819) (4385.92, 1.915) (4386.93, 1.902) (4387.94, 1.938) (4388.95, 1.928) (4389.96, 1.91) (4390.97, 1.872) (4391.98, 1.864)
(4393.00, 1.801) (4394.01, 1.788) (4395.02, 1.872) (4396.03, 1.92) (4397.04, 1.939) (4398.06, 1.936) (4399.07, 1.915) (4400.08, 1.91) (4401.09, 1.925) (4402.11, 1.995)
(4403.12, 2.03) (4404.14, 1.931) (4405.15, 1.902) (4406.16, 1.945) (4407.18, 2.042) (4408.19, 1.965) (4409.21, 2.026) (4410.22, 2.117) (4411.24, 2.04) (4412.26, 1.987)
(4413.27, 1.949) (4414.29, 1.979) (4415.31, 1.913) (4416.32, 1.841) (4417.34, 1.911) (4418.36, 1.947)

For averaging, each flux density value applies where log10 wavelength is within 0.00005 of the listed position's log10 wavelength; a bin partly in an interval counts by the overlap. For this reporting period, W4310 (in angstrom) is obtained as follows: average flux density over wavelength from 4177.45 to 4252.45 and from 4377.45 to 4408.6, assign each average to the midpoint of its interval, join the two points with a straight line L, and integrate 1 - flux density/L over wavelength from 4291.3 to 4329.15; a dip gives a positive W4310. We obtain 1.8 angstrom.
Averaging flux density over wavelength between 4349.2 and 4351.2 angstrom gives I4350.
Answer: 1.74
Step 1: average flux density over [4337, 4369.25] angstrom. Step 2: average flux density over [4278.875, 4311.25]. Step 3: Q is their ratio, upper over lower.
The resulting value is 1.05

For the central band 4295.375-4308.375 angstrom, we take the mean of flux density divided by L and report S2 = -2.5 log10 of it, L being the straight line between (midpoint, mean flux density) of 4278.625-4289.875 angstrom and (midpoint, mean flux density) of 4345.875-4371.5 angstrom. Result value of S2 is 0.09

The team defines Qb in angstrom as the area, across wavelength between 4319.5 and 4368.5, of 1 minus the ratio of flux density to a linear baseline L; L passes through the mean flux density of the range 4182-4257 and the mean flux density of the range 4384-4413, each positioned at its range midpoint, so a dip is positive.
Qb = 0.9 angstrom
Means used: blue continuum 2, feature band 1.92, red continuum 1.93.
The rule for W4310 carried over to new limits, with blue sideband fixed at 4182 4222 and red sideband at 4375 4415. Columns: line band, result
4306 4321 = 0.4 angstrom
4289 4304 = 0.9 angstrom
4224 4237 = -0.1 angstrom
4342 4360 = 1.5 angstrom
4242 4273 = -0.5 angstrom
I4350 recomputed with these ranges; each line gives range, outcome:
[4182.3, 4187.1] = 2.07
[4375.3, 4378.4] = 1.88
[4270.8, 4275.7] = 1.86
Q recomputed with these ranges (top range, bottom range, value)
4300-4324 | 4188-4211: 0.94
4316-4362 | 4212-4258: 0.95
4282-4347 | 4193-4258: 0.96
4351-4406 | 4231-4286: 0.96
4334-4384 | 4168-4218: 0.97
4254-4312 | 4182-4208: 0.96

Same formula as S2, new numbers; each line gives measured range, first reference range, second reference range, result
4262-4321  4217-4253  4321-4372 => 0.03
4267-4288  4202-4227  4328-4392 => 0.02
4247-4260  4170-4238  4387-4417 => 0.03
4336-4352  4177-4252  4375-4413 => -0.03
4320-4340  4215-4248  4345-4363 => -0.02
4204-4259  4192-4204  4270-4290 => -0.03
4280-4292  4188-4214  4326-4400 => -0.01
